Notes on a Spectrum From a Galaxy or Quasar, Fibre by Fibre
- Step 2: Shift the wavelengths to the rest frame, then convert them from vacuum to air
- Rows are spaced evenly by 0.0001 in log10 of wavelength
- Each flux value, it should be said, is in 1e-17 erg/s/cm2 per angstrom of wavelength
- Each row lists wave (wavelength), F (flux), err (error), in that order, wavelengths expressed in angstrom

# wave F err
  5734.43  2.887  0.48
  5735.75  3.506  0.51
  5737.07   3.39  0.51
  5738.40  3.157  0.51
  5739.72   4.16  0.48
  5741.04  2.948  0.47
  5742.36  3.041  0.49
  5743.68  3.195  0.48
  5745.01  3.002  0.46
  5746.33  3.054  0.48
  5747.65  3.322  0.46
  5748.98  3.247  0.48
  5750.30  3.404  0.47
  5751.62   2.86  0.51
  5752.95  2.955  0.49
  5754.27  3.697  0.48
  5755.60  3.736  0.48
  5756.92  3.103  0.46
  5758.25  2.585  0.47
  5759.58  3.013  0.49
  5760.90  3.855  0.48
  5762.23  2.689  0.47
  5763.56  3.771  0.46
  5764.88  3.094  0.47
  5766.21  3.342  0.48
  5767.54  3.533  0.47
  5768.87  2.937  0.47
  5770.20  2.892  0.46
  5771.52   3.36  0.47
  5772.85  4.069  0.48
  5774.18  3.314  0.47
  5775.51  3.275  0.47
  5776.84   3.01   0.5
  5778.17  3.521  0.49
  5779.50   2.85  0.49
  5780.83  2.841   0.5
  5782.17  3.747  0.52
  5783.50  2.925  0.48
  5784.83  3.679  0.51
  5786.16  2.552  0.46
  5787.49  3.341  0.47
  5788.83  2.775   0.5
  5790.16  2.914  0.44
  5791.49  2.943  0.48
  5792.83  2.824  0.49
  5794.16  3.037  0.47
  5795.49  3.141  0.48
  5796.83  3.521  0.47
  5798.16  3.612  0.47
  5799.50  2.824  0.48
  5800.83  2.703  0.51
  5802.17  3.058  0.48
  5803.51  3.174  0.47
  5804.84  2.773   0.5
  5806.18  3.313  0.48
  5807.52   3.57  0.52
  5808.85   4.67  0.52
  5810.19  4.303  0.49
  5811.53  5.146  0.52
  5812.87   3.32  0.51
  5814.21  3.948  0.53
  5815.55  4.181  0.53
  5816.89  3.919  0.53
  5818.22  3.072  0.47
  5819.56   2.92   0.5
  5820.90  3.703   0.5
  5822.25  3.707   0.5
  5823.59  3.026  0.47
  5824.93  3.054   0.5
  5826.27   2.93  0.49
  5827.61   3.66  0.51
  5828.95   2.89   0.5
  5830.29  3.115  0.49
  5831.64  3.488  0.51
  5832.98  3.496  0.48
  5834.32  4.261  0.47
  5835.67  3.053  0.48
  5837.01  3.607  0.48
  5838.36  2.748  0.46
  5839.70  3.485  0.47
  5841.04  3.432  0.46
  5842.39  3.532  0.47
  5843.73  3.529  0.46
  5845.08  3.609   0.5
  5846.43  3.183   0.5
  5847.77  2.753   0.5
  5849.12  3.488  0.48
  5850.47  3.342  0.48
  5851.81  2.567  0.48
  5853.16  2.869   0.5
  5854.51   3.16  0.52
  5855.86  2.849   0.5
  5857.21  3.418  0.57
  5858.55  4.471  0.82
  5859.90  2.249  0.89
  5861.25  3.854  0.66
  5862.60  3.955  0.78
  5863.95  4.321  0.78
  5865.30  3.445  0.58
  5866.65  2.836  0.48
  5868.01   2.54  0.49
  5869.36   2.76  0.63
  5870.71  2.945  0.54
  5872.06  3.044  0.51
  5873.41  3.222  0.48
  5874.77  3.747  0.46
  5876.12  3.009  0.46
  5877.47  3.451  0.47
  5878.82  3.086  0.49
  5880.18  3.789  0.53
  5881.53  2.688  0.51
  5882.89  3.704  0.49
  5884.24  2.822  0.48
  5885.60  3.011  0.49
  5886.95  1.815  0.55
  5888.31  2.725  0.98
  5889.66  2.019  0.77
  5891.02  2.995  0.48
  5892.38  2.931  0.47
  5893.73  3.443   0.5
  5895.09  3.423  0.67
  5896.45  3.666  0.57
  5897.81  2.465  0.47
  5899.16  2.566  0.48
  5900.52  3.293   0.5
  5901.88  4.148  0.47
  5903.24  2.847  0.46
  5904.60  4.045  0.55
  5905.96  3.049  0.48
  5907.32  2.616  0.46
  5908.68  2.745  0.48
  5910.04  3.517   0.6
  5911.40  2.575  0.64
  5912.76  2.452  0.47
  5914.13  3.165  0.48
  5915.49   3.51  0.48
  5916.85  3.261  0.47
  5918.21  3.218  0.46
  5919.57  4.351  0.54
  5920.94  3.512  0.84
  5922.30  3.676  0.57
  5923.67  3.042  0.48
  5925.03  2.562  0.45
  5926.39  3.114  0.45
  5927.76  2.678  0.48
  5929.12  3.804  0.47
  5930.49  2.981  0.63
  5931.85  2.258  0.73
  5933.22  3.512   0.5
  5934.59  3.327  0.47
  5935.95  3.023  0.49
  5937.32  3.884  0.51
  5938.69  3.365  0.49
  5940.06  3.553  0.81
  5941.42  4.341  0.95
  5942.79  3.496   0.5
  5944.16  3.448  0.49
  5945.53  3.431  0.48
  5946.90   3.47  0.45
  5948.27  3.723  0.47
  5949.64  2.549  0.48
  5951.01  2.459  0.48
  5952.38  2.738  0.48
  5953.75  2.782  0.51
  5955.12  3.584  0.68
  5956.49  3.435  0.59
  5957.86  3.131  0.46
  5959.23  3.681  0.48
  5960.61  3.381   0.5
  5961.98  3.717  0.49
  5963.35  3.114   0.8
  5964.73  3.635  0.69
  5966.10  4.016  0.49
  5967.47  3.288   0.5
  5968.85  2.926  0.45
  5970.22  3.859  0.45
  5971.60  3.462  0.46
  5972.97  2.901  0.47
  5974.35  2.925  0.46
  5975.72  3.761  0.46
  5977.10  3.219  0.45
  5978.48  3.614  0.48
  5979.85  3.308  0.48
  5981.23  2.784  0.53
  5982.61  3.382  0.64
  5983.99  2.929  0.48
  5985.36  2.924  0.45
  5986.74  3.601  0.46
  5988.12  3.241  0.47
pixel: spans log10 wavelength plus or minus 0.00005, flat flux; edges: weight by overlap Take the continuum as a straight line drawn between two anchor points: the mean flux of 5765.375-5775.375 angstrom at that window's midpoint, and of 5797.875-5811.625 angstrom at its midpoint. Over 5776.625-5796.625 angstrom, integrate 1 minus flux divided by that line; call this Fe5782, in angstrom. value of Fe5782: 1.9 angstrom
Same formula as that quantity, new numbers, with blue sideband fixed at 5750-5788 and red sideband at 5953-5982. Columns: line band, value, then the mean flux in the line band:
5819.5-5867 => -0.9 angstrom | 3.34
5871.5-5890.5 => 1.7 angstrom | 3.01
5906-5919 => 1.2 angstrom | 3.02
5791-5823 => -2.1 angstrom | 3.48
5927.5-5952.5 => 0.4 angstrom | 3.29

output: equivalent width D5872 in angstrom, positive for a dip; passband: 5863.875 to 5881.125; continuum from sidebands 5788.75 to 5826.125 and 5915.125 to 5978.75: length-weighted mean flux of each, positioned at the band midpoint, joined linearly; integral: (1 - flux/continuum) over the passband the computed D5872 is 0.87 angstrom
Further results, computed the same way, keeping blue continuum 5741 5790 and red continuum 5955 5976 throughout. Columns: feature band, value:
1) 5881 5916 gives 3.5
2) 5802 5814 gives -1.8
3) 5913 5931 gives 0.5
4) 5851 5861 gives 0.5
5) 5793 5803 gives 0.4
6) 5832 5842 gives -0.5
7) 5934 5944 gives -0.5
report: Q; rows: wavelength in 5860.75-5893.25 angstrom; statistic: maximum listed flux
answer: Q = 4.321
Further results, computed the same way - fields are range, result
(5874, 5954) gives 4.351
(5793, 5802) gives 3.612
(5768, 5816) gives 5.146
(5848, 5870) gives 4.471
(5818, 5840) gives 4.261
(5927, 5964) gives 4.341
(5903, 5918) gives 4.045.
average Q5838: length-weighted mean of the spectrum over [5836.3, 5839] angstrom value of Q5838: 3.18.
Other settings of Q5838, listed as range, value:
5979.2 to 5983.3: 3.15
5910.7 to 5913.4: 2.52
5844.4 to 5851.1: 3.27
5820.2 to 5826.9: 3.28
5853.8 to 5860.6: 3.23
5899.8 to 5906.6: 3.47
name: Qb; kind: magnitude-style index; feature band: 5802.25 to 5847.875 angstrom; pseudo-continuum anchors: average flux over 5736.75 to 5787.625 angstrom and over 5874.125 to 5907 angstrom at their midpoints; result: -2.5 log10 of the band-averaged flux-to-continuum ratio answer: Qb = -0.10 mag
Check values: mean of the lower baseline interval 3.24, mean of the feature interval 3.49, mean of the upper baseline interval 3.11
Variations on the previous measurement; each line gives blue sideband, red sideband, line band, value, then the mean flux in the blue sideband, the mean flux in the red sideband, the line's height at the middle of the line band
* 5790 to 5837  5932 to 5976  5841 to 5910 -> 0.07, 3.42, 3.36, 3.39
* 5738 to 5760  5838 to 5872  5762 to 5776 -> -0.03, 3.21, 3.25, 3.22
